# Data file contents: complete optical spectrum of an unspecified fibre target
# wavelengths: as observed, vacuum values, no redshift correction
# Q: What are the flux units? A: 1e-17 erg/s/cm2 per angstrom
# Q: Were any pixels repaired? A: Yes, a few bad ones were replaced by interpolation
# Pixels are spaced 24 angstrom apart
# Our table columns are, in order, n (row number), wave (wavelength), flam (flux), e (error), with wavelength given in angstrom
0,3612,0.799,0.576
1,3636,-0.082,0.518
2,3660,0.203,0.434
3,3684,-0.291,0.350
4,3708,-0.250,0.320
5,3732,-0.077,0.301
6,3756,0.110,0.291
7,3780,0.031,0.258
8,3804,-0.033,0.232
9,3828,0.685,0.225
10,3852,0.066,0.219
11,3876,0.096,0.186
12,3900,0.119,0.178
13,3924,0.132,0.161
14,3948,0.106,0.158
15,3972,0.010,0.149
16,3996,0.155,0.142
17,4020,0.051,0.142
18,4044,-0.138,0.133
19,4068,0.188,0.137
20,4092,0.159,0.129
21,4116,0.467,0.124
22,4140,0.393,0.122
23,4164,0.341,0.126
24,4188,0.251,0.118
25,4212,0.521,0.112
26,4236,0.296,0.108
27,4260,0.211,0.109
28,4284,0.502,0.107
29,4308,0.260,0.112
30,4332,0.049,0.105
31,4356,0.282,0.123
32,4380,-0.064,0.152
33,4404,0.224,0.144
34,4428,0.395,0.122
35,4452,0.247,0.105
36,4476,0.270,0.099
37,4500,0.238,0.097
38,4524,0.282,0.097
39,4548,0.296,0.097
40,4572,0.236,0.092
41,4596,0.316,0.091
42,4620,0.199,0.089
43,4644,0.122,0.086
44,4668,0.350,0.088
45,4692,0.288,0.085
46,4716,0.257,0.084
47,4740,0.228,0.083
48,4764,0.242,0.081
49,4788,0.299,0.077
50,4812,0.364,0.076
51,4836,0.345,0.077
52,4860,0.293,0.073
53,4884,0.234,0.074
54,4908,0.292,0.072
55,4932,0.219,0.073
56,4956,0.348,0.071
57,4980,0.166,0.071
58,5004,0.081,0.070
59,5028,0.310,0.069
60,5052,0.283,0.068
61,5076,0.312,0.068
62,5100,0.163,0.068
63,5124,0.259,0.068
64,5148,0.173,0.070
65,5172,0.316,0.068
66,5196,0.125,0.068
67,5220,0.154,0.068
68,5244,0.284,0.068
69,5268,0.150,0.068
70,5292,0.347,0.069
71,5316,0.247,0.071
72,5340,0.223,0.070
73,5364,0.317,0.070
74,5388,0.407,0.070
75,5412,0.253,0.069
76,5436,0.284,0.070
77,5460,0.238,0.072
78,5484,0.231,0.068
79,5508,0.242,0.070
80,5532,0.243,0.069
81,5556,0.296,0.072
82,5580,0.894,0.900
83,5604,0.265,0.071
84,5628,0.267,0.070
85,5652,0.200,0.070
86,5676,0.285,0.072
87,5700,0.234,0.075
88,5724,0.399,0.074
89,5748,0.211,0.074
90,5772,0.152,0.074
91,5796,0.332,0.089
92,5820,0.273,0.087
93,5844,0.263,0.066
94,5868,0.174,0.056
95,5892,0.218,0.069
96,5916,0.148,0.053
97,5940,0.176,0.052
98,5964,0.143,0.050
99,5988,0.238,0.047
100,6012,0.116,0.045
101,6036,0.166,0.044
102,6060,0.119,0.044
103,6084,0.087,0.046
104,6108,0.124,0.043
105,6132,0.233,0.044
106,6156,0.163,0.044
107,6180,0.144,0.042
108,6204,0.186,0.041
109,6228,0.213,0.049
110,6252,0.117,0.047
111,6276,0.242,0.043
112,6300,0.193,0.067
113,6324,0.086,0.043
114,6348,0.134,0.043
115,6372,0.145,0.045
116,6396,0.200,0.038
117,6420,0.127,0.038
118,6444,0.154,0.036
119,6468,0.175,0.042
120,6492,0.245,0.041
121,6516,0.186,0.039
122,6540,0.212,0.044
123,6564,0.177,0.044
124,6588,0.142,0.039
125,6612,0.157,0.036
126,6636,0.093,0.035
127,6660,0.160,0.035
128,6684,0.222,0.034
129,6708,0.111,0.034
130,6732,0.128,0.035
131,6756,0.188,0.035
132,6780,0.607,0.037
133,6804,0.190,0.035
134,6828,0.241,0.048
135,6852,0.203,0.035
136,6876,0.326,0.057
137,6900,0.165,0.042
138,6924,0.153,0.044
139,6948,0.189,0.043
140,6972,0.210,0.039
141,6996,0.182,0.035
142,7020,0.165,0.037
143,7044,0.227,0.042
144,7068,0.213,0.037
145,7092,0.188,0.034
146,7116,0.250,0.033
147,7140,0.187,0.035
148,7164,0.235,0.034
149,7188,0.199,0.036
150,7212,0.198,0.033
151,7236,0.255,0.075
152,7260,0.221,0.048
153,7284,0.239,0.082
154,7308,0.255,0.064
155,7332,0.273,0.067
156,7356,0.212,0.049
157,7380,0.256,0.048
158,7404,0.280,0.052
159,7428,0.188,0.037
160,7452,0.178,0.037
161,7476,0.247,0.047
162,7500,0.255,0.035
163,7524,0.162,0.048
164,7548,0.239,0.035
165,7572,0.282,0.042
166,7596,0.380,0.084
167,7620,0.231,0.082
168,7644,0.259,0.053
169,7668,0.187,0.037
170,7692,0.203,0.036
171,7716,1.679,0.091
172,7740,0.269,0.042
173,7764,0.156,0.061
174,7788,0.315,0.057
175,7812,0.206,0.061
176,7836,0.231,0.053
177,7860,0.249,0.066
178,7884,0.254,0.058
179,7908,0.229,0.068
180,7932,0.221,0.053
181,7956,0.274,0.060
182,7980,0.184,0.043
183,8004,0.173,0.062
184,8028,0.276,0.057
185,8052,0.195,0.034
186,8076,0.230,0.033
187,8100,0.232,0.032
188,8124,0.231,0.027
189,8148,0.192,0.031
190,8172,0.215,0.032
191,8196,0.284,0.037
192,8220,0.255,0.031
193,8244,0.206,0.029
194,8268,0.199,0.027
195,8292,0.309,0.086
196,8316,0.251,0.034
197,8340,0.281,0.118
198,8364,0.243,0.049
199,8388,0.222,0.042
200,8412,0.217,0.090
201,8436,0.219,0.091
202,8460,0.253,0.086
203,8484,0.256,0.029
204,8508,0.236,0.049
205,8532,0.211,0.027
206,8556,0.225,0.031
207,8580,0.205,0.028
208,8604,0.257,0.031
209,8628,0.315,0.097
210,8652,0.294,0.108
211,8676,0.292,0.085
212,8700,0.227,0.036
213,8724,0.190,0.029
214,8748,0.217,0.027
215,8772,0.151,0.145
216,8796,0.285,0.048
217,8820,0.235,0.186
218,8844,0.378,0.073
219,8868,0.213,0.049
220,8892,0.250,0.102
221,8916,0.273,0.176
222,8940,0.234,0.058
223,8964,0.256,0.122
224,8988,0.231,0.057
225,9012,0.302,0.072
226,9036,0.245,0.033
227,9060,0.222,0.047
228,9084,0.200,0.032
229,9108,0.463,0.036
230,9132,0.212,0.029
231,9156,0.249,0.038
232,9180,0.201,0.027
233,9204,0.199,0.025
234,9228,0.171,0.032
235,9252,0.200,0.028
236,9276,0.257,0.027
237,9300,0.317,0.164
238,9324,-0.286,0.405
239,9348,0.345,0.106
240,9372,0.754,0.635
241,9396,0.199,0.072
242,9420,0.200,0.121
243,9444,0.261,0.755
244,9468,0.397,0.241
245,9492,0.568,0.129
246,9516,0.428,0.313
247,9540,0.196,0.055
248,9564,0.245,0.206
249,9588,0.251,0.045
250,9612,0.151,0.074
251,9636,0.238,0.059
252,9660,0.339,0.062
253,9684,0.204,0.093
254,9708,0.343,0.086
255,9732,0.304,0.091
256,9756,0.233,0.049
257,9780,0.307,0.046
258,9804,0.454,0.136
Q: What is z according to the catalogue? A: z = 0.818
